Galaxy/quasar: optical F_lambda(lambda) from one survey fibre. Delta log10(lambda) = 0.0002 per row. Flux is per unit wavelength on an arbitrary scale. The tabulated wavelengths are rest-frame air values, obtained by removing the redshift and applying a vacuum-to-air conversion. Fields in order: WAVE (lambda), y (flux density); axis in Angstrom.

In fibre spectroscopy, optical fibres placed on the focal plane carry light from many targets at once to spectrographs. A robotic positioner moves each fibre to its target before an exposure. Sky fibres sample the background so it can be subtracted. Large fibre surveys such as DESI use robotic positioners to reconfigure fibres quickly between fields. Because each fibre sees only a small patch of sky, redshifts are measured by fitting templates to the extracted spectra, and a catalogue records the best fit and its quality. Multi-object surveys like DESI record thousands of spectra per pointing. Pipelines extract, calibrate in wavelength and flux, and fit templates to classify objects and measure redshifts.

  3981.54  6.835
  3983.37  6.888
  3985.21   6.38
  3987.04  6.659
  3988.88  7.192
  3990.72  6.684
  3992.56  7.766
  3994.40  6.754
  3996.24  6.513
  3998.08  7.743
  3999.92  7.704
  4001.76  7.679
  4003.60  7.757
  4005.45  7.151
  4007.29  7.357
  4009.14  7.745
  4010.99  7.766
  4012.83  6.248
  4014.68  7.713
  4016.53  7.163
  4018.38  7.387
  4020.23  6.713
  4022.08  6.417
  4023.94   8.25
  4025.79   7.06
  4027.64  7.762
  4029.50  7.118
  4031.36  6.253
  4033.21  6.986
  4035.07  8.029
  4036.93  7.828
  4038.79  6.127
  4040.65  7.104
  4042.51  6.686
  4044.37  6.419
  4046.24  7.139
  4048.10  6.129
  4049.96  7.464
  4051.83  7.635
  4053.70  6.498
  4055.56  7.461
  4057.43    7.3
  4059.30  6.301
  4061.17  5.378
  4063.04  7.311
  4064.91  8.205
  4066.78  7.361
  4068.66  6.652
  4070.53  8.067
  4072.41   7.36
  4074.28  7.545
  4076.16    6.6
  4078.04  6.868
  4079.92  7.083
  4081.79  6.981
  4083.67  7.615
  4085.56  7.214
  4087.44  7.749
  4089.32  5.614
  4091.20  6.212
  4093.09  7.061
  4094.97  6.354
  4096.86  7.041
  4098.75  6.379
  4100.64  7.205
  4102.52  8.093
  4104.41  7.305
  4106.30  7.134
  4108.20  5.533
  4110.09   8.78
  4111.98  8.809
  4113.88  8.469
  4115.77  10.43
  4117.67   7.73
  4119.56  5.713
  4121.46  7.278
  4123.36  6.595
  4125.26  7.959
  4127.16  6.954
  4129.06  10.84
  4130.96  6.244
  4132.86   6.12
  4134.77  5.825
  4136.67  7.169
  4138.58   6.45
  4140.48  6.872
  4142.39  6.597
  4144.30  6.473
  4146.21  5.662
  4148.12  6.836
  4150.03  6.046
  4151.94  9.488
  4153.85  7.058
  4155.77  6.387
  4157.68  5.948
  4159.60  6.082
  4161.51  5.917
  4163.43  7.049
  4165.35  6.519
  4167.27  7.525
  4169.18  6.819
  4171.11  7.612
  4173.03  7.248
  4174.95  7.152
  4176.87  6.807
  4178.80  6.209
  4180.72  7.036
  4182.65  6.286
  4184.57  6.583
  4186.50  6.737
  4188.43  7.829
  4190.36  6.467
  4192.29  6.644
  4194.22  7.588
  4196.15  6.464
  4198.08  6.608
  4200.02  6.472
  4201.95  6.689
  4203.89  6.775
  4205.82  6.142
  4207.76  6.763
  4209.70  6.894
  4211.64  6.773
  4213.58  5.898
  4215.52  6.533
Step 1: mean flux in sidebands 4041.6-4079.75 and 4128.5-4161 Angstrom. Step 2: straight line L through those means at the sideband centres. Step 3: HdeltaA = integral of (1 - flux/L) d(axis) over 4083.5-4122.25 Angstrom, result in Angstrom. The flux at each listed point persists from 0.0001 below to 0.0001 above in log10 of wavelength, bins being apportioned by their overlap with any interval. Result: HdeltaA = -2.4 Angstrom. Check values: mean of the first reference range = 7.02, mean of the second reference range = 6.77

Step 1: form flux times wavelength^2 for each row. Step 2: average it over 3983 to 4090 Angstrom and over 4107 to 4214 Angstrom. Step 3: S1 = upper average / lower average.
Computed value 1.0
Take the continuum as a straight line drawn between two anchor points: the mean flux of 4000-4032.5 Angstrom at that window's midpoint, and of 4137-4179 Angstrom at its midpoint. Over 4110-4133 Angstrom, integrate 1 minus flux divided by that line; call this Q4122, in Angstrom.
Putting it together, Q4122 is -3.19 Angstrom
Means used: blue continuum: 7.28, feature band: 7.87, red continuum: 6.78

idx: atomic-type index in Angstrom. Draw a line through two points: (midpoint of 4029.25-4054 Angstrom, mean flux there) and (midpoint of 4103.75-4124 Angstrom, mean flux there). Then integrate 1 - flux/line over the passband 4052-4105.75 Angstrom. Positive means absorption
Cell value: 2.0 Angstrom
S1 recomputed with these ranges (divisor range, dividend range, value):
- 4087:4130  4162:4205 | 0.95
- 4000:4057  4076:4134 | 1.06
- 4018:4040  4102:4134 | 1.11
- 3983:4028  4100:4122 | 1.13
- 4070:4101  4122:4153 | 1.03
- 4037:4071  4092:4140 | 1.08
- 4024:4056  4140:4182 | 1.02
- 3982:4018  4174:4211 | 1.03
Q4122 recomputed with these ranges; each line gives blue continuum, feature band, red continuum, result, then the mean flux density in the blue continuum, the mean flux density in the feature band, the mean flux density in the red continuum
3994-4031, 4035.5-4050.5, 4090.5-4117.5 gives 1.0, 7.29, 6.89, 7.5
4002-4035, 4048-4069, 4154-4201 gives 0.3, 7.26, 7.02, 6.76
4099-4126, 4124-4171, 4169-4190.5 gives 2.4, 7.61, 6.88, 6.92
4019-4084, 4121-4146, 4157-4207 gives -0.4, 7.07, 6.98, 6.74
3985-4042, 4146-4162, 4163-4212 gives 0.6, 7.2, 6.67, 6.83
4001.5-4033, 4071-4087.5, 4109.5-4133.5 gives 0.8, 7.25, 7.22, 7.85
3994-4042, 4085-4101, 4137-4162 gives 0.4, 7.24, 6.73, 6.63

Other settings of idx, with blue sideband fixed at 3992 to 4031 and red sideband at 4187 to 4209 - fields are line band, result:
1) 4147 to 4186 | 0.2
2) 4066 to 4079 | -0.1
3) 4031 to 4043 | 0.3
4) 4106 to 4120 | -1.8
